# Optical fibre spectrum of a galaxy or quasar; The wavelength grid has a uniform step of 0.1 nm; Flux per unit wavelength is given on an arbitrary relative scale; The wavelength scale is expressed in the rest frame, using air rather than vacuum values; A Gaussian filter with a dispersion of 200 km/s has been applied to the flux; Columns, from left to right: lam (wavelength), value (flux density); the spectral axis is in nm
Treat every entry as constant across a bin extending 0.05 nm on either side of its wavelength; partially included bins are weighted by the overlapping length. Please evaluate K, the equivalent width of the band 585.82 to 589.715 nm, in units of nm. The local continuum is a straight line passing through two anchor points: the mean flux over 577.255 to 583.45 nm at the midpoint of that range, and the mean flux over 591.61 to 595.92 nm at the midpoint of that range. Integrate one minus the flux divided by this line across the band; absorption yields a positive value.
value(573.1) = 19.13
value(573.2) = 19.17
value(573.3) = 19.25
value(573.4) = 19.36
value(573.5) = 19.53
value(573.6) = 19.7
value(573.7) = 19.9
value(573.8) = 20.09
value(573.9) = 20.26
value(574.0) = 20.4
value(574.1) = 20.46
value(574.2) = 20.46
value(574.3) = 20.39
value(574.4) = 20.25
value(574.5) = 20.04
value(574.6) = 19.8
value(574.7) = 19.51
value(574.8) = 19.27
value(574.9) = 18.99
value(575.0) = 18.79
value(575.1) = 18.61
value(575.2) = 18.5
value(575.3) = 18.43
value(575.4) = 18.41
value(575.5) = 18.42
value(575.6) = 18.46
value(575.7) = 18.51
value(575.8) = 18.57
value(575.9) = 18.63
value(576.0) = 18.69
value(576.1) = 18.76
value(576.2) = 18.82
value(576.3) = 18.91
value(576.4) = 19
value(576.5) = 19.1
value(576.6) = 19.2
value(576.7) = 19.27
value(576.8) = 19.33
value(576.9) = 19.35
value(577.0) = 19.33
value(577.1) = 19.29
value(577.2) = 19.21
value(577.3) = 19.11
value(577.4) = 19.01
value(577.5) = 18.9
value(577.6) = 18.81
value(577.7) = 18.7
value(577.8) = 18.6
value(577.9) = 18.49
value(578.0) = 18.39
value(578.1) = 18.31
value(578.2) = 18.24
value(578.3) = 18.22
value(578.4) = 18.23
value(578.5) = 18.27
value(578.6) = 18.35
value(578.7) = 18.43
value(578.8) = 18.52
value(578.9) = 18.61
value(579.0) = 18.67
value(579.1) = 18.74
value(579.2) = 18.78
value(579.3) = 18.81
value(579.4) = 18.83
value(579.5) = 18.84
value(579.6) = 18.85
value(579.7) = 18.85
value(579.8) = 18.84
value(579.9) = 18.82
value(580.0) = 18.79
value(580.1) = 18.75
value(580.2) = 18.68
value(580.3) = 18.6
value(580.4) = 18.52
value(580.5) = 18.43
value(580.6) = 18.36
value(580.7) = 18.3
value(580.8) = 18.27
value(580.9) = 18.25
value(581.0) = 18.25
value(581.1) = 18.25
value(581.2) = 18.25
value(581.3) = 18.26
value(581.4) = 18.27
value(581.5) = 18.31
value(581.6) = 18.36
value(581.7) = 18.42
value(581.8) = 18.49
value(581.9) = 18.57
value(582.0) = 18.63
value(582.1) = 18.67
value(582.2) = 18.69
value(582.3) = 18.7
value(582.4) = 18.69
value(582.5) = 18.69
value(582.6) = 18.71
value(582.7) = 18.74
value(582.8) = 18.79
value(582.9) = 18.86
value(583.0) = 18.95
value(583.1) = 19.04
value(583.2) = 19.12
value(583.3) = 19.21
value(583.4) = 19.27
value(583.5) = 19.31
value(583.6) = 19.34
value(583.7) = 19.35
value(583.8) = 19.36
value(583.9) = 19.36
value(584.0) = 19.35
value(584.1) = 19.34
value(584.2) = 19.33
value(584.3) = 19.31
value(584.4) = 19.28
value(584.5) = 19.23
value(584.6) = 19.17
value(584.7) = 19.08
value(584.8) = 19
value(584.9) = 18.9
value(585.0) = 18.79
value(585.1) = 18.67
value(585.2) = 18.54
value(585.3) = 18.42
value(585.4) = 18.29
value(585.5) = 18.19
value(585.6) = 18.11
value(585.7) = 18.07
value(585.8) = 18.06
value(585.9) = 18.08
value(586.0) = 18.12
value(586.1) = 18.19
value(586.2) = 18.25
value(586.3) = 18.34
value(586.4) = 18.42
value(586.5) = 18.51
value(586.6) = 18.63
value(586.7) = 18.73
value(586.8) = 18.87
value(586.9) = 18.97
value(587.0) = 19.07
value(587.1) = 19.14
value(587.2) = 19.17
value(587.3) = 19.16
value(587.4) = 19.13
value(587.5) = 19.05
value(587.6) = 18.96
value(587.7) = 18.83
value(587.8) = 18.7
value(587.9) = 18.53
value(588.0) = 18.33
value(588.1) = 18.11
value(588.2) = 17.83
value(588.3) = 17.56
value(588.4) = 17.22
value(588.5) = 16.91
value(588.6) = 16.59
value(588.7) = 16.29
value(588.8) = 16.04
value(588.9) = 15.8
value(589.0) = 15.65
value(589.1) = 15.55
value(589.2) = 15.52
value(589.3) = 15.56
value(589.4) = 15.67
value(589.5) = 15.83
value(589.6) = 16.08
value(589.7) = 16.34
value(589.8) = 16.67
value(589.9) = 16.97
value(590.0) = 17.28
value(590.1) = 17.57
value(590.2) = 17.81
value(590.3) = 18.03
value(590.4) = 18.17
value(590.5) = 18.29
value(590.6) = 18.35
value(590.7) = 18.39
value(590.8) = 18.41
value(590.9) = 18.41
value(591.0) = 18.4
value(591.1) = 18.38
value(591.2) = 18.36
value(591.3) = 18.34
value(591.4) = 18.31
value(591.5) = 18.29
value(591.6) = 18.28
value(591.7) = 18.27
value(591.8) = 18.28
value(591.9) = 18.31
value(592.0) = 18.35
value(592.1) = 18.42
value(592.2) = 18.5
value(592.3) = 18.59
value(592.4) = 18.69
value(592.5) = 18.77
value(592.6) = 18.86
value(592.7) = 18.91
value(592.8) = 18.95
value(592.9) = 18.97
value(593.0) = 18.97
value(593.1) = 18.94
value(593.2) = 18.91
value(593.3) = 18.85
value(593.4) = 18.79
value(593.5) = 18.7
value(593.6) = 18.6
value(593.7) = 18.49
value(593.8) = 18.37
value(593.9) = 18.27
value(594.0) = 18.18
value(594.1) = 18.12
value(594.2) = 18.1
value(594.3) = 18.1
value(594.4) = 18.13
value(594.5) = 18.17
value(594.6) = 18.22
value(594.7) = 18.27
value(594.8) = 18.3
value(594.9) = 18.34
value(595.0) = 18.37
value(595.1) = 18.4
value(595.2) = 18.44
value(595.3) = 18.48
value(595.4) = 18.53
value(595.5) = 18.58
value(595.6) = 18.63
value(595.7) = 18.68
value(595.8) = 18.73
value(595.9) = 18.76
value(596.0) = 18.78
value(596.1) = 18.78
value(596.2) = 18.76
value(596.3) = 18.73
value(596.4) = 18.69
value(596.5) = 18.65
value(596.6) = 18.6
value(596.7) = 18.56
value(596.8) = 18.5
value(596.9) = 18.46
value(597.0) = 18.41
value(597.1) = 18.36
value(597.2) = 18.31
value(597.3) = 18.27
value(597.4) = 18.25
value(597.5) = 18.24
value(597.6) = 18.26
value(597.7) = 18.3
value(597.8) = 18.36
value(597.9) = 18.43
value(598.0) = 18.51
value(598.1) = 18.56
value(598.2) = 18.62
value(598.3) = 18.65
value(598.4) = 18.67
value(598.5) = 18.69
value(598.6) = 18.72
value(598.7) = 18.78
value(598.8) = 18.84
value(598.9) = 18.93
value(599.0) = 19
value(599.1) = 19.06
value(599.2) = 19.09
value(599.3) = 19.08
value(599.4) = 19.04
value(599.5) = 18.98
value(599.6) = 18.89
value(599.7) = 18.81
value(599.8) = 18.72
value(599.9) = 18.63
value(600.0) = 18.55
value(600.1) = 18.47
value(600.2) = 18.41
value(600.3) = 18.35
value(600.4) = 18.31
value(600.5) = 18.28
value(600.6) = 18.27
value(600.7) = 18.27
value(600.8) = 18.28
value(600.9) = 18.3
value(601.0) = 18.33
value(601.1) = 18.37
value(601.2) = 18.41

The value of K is 0.18 nm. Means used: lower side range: 18.6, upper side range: 18.5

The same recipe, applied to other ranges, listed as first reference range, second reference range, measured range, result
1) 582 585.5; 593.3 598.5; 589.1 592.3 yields 0.18 nm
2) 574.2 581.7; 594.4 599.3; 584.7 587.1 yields 0.02 nm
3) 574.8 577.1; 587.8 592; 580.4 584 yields -0.10 nm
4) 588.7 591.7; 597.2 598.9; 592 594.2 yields -0.11 nm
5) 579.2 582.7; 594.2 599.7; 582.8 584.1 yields -0.04 nm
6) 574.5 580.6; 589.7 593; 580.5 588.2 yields -0.08 nm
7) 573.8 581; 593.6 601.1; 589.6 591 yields 0.07 nm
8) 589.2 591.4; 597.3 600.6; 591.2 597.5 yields -0.18 nm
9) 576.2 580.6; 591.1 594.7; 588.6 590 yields 0.19 nm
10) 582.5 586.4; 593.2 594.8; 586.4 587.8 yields -0.02 nm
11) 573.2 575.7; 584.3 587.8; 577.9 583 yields 0.14 nm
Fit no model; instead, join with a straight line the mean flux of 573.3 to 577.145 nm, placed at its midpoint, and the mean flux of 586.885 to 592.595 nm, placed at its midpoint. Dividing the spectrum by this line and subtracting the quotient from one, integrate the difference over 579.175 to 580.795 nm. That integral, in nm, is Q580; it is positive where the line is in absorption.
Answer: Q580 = 0.01 nm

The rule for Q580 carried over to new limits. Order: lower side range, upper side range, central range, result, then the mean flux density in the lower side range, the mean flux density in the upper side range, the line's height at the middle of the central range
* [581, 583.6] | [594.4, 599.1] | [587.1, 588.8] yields 0.047 nm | 18.7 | 18.5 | 18.6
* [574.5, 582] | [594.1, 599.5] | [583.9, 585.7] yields -0.022 nm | 18.7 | 18.6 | 18.6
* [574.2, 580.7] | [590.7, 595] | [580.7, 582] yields 0.028 nm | 18.8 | 18.5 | 18.7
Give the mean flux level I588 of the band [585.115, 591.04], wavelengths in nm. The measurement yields 17.8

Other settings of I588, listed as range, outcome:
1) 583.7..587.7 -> 18.8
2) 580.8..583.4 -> 18.6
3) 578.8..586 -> 18.7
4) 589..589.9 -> 15.9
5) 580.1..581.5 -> 18.4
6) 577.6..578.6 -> 18.4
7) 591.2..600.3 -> 18.6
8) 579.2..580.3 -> 18.8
